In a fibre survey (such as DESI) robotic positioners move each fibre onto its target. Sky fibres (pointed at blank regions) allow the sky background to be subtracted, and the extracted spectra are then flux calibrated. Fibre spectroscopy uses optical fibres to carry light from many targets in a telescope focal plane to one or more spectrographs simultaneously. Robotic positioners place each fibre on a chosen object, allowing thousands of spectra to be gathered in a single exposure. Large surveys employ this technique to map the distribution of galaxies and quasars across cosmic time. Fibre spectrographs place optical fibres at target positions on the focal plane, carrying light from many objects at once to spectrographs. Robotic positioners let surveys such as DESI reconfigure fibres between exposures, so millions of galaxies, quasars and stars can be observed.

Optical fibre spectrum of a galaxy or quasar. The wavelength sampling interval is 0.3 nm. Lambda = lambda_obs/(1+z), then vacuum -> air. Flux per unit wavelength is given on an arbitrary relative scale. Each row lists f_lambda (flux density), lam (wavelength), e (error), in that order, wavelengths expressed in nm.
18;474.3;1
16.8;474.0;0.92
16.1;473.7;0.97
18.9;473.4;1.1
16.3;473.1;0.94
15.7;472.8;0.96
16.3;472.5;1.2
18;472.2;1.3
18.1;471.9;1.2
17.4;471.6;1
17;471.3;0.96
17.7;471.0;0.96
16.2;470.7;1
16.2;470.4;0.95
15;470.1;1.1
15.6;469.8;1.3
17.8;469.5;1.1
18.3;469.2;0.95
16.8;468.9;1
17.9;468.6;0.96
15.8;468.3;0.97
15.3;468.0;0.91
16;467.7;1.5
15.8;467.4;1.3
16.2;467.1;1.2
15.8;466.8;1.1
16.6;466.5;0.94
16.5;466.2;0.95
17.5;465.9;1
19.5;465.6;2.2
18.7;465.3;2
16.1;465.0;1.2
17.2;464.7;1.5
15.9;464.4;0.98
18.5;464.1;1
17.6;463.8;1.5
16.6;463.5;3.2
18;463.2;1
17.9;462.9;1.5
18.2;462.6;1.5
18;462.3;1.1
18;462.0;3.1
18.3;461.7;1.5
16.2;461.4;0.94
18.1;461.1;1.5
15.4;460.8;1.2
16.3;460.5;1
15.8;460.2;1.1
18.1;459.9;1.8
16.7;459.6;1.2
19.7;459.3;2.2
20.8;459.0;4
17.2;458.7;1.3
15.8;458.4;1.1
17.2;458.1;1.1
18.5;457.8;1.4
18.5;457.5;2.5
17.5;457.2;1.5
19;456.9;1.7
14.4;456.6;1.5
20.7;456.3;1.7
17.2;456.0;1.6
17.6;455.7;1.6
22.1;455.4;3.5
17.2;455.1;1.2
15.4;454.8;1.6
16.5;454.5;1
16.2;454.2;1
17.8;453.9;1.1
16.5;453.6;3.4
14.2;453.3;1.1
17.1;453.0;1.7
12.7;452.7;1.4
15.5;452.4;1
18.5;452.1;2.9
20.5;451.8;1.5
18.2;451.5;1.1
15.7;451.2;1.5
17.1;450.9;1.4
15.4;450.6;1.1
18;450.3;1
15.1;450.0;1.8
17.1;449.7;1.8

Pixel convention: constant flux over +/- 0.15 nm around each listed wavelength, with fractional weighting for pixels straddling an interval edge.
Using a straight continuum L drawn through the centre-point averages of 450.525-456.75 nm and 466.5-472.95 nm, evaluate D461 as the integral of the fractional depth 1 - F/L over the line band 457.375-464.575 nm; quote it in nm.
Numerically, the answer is -0.31 nm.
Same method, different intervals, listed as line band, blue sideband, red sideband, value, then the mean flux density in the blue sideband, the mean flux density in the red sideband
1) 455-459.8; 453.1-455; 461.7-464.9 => -0.422 nm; 16.2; 17.6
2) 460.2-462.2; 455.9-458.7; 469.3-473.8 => 0.050 nm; 17.6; 16.8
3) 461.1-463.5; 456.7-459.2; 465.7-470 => -0.049 nm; 18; 16.6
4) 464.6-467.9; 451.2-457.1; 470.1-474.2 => 0.026 nm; 17.2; 16.9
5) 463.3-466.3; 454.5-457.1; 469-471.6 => -0.045 nm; 17.9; 16.8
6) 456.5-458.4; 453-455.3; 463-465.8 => -0.074 nm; 16.4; 17.6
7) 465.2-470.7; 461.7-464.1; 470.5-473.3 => 0.208 nm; 17.8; 17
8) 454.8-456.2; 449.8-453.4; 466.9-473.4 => -0.143 nm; 16.5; 16.7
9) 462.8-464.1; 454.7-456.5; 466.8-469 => -0.049 nm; 18.3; 16.2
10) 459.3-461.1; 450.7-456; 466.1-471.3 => -0.013 nm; 17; 16.5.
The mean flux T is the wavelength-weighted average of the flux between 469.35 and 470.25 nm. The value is 16.1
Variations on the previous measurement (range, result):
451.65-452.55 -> 18.2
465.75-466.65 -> 16.9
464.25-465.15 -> 16.4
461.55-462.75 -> 18.1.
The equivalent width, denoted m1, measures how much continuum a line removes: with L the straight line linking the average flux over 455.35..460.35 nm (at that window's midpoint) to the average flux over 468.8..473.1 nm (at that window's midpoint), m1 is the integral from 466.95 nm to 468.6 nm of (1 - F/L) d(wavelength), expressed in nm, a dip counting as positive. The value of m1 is 0.11 nm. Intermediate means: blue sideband 18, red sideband 16.8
